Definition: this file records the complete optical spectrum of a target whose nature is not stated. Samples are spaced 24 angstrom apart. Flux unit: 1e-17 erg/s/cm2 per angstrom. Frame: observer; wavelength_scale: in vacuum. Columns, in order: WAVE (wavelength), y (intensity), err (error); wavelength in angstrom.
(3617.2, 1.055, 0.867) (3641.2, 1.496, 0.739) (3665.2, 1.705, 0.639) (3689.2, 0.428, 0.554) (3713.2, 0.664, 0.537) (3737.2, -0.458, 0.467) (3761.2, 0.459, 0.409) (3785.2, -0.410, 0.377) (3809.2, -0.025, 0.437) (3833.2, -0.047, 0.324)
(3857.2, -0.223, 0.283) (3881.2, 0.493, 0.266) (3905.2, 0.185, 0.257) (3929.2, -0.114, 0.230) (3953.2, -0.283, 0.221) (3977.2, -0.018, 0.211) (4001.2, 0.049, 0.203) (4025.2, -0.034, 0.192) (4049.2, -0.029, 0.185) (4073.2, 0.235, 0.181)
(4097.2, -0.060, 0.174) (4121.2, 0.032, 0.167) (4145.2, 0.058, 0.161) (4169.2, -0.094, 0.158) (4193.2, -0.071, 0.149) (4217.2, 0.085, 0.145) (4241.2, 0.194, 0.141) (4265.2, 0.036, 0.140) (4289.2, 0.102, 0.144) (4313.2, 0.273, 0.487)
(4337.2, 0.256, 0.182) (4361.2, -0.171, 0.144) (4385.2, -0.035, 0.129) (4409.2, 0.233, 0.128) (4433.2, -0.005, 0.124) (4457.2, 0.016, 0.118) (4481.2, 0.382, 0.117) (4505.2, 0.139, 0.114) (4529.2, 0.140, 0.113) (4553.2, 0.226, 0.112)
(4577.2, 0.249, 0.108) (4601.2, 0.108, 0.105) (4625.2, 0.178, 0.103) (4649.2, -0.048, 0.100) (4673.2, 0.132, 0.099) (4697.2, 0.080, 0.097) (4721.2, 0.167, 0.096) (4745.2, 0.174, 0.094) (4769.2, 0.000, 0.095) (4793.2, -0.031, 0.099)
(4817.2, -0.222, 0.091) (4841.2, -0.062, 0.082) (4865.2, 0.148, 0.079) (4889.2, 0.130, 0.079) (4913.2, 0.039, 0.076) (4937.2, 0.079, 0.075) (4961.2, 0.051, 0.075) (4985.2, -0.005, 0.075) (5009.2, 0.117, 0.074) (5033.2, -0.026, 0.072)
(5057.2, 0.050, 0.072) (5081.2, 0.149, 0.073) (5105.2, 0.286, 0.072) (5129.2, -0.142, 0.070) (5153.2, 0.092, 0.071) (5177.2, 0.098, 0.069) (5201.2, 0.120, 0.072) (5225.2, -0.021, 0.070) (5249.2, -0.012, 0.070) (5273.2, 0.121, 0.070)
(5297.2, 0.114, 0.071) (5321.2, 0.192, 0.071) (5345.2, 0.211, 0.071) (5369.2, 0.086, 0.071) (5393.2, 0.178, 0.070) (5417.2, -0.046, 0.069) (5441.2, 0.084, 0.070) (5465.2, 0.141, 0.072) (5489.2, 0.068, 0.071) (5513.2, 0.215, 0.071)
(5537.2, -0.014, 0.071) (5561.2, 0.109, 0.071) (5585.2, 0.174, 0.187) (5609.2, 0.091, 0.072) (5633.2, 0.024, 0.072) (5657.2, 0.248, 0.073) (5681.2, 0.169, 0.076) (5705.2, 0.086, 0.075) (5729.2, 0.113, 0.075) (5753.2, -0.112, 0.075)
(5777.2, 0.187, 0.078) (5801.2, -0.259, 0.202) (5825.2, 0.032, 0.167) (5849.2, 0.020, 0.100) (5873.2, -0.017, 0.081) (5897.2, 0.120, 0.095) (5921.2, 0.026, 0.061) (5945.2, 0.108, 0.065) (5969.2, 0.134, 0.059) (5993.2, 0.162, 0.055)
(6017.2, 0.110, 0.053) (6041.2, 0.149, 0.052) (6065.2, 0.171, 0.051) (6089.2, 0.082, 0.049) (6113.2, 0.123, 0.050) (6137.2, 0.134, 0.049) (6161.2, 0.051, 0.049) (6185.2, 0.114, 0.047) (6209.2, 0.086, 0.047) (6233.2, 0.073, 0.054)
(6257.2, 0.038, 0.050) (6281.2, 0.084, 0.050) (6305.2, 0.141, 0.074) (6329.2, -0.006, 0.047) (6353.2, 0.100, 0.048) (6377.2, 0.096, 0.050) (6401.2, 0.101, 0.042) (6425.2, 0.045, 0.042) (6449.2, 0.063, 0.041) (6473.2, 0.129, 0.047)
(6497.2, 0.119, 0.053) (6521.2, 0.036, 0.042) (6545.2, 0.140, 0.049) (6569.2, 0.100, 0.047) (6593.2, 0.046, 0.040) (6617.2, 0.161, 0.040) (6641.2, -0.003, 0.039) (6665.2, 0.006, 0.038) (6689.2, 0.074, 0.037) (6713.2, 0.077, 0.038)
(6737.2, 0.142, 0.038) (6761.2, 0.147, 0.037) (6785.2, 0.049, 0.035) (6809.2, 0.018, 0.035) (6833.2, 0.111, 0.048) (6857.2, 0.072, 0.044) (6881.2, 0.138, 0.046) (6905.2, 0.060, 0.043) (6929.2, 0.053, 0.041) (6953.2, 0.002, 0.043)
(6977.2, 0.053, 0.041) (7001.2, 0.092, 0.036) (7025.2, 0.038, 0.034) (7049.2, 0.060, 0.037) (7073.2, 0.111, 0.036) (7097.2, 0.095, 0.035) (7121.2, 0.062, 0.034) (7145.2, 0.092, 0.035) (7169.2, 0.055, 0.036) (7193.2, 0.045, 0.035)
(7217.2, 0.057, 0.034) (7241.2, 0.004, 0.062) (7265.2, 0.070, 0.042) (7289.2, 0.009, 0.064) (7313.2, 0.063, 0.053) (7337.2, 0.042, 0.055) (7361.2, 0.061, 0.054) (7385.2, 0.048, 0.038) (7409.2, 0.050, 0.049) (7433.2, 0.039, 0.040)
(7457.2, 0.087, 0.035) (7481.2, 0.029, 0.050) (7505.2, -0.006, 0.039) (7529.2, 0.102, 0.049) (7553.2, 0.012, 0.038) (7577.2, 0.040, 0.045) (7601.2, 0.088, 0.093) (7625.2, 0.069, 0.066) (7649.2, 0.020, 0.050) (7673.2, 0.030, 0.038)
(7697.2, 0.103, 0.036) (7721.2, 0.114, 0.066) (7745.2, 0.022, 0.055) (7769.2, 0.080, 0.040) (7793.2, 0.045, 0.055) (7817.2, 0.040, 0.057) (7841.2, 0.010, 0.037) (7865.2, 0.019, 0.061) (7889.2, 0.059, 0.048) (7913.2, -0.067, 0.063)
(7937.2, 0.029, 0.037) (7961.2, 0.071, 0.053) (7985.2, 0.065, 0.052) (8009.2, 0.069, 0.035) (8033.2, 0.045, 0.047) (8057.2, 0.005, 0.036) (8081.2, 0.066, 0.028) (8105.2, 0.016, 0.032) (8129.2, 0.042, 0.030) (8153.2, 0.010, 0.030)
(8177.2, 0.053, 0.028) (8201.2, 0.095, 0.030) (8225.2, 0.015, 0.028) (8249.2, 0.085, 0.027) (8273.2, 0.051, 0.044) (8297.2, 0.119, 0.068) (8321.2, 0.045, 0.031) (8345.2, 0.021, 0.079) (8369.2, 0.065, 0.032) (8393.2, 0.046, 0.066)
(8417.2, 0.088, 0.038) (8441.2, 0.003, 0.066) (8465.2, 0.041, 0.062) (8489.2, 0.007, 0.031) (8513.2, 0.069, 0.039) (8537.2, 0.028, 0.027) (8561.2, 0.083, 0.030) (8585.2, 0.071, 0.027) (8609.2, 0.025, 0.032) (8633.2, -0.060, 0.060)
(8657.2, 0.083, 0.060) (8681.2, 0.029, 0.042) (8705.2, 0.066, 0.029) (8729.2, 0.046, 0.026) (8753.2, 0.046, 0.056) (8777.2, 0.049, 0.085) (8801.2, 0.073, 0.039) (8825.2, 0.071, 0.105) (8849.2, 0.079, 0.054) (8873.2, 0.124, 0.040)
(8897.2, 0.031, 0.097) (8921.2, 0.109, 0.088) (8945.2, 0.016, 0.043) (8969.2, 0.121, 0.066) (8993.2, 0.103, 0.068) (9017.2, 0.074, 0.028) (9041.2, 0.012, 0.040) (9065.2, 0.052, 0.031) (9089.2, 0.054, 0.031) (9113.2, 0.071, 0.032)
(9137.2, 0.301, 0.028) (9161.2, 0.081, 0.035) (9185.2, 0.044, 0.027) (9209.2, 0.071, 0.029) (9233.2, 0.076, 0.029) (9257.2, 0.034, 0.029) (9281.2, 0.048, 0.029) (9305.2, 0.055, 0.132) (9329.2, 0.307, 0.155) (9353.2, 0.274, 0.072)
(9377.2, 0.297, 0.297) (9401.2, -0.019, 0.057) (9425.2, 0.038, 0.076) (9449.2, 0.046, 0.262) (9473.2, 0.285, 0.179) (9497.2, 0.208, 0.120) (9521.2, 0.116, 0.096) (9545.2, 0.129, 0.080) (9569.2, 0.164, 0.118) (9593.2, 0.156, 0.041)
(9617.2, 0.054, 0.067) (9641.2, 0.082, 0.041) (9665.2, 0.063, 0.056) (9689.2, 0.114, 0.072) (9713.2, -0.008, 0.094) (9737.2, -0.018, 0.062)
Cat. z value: 1.450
